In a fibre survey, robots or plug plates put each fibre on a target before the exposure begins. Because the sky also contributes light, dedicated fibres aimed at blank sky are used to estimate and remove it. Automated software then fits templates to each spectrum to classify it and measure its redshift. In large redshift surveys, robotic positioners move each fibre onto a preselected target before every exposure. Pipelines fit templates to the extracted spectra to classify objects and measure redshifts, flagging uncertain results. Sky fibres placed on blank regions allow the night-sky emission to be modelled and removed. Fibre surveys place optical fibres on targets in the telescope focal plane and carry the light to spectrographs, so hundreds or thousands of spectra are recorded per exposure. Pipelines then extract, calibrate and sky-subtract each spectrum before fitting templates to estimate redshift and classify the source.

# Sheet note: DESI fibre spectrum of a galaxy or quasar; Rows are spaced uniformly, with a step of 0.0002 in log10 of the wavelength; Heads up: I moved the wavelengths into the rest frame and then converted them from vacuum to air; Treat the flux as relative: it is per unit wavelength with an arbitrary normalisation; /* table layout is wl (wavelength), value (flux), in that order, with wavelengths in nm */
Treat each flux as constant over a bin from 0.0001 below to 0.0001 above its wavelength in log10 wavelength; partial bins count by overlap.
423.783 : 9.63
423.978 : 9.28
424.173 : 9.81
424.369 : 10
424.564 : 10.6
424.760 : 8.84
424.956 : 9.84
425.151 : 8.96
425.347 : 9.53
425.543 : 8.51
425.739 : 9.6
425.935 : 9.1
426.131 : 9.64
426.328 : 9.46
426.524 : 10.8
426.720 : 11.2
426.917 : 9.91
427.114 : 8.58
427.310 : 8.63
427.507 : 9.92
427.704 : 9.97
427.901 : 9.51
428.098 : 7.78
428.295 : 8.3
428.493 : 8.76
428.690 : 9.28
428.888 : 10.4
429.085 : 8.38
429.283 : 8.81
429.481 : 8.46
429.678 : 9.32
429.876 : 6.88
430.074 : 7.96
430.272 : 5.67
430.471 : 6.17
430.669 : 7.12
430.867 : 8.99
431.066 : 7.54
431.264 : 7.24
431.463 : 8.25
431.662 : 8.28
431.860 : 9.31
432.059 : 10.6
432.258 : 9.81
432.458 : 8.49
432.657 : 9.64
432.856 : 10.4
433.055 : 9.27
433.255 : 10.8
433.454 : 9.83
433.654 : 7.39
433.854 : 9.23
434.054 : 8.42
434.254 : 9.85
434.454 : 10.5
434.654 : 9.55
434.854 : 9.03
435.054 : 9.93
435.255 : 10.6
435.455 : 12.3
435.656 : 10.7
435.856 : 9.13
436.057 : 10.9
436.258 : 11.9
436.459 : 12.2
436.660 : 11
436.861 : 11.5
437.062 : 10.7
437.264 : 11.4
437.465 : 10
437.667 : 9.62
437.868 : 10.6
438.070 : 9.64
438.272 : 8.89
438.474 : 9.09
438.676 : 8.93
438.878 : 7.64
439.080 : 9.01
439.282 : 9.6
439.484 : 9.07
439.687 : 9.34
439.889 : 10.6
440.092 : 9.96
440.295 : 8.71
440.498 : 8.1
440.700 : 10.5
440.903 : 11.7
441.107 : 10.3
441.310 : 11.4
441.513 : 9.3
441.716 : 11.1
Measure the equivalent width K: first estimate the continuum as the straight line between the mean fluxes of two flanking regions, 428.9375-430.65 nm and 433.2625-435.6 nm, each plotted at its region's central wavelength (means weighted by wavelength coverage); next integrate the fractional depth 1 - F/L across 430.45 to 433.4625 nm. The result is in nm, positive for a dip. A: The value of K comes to -0.06 nm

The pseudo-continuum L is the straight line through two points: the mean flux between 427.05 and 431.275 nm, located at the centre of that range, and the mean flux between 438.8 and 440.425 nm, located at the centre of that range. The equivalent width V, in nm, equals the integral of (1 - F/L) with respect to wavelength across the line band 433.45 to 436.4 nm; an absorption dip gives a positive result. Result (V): -0.38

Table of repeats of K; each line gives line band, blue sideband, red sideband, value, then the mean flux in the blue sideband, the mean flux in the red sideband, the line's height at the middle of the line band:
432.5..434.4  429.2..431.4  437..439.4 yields -0.228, 7.65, 9.57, 8.42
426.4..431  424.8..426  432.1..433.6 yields 0.349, 9.24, 9.71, 9.45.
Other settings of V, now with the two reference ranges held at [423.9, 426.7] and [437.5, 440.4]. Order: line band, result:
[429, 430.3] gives 0.20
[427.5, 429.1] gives 0.07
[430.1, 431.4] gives 0.32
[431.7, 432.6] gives 0.00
